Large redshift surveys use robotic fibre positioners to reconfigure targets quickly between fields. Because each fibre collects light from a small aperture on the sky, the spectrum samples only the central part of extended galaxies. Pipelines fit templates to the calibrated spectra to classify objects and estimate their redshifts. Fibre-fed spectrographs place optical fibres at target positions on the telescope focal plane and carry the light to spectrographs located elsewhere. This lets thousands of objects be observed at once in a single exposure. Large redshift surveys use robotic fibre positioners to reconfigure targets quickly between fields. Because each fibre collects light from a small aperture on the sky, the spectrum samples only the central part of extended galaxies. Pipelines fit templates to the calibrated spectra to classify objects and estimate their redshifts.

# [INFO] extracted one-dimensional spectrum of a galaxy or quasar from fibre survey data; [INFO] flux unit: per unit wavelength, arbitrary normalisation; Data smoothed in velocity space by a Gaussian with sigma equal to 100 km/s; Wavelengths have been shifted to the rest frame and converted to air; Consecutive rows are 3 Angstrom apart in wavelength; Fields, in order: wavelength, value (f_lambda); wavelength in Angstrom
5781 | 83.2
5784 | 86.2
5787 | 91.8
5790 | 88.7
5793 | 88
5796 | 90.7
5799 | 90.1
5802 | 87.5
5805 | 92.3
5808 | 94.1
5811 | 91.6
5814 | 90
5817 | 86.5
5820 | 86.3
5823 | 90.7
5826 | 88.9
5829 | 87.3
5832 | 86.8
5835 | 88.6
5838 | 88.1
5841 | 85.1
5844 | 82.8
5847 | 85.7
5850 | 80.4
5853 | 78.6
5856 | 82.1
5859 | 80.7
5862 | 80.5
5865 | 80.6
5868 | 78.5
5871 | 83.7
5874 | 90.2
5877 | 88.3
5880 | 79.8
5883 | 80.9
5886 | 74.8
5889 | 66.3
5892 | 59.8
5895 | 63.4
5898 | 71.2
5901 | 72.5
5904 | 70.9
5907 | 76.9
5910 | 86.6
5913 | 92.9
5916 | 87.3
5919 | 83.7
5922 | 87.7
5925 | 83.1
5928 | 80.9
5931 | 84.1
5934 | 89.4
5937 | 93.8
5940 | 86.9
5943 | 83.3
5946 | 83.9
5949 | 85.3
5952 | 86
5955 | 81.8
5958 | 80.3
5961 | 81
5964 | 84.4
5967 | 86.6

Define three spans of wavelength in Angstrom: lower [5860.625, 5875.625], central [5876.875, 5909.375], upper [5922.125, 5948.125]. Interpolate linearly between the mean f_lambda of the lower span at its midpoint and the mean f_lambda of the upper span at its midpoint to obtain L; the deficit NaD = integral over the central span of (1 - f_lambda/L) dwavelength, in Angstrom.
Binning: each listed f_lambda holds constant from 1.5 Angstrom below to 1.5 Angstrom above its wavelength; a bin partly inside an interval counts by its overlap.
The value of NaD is 4.3 Angstrom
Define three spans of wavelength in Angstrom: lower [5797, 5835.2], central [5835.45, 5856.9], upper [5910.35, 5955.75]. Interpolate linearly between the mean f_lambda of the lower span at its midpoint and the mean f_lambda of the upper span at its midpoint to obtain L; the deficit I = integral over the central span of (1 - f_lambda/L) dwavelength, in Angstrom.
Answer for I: 1.20 Angstrom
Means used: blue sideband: 89.3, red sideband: 86.1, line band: 83.6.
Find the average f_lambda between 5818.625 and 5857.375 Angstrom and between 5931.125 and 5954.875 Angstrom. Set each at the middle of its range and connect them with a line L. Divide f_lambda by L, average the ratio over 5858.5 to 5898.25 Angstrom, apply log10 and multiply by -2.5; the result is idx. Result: 0.116 mag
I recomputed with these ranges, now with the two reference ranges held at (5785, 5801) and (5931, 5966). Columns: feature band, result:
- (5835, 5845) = 0.3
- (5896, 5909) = 2.0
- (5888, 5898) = 2.6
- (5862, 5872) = 0.8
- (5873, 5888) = 0.9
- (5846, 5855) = 0.7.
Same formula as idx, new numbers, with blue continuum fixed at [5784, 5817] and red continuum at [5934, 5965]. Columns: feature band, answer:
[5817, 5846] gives 0.02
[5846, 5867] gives 0.09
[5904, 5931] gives 0.02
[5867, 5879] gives 0.03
